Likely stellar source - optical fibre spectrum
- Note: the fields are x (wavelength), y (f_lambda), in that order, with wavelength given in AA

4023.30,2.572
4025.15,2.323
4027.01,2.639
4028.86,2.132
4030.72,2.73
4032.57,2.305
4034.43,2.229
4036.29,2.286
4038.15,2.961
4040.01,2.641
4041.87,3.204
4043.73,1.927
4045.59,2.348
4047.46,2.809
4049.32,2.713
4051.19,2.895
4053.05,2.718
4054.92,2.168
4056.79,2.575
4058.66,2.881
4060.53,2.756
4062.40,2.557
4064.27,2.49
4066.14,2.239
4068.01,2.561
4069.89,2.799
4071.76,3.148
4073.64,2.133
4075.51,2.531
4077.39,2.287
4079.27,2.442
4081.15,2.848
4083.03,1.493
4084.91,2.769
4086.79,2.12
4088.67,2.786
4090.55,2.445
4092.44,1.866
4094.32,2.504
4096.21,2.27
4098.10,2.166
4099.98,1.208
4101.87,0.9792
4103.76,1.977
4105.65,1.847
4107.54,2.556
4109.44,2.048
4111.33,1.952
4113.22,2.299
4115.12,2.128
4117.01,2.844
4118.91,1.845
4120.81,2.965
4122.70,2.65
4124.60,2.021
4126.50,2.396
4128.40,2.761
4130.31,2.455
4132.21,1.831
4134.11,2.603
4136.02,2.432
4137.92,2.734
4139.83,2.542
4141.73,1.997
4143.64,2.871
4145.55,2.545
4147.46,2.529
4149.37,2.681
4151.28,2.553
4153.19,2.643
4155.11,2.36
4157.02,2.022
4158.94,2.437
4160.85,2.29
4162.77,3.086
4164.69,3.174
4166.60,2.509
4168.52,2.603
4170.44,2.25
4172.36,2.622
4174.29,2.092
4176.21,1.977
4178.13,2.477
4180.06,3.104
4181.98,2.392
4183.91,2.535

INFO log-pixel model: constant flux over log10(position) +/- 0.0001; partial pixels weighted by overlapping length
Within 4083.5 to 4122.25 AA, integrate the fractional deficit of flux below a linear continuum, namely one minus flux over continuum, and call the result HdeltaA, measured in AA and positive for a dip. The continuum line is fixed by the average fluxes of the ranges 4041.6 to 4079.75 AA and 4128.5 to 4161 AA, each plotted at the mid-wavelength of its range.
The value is 5.2 AA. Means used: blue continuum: 2.57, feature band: 2.18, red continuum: 2.45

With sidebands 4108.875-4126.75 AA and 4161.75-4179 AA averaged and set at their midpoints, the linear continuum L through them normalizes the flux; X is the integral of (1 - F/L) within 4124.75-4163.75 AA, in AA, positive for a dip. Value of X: -0.9 AA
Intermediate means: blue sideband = 2.32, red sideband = 2.53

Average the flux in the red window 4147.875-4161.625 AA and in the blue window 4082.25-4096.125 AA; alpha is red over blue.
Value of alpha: 1.06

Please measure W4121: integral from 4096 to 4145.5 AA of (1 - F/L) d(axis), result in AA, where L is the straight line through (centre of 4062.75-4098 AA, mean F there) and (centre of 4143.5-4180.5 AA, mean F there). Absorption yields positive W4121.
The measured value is 4.51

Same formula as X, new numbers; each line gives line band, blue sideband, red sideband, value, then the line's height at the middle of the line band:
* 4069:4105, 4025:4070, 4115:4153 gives 3.9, 2.52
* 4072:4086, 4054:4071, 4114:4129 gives 0.8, 2.53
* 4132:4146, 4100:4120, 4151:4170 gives -0.9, 2.33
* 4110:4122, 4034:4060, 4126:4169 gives 1.0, 2.55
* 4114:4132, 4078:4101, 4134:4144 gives -0.1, 2.42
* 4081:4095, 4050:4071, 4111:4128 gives 1.0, 2.5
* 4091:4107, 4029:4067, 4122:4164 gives 4.0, 2.52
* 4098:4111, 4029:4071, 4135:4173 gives 3.8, 2.56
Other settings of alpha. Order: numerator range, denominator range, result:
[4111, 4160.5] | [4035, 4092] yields 0.96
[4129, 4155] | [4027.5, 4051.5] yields 0.98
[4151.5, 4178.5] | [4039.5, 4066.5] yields 0.95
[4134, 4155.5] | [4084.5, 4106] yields 1.23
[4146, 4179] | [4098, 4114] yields 1.33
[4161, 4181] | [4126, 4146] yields 1.04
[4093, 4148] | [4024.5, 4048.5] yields 0.91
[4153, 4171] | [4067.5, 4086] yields 1.02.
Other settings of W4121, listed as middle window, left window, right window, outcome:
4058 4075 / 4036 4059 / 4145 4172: 0.0 AA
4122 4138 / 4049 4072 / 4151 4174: 1.0 AA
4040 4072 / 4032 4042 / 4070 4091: -1.3 AA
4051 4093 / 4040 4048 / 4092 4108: -4.9 AA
